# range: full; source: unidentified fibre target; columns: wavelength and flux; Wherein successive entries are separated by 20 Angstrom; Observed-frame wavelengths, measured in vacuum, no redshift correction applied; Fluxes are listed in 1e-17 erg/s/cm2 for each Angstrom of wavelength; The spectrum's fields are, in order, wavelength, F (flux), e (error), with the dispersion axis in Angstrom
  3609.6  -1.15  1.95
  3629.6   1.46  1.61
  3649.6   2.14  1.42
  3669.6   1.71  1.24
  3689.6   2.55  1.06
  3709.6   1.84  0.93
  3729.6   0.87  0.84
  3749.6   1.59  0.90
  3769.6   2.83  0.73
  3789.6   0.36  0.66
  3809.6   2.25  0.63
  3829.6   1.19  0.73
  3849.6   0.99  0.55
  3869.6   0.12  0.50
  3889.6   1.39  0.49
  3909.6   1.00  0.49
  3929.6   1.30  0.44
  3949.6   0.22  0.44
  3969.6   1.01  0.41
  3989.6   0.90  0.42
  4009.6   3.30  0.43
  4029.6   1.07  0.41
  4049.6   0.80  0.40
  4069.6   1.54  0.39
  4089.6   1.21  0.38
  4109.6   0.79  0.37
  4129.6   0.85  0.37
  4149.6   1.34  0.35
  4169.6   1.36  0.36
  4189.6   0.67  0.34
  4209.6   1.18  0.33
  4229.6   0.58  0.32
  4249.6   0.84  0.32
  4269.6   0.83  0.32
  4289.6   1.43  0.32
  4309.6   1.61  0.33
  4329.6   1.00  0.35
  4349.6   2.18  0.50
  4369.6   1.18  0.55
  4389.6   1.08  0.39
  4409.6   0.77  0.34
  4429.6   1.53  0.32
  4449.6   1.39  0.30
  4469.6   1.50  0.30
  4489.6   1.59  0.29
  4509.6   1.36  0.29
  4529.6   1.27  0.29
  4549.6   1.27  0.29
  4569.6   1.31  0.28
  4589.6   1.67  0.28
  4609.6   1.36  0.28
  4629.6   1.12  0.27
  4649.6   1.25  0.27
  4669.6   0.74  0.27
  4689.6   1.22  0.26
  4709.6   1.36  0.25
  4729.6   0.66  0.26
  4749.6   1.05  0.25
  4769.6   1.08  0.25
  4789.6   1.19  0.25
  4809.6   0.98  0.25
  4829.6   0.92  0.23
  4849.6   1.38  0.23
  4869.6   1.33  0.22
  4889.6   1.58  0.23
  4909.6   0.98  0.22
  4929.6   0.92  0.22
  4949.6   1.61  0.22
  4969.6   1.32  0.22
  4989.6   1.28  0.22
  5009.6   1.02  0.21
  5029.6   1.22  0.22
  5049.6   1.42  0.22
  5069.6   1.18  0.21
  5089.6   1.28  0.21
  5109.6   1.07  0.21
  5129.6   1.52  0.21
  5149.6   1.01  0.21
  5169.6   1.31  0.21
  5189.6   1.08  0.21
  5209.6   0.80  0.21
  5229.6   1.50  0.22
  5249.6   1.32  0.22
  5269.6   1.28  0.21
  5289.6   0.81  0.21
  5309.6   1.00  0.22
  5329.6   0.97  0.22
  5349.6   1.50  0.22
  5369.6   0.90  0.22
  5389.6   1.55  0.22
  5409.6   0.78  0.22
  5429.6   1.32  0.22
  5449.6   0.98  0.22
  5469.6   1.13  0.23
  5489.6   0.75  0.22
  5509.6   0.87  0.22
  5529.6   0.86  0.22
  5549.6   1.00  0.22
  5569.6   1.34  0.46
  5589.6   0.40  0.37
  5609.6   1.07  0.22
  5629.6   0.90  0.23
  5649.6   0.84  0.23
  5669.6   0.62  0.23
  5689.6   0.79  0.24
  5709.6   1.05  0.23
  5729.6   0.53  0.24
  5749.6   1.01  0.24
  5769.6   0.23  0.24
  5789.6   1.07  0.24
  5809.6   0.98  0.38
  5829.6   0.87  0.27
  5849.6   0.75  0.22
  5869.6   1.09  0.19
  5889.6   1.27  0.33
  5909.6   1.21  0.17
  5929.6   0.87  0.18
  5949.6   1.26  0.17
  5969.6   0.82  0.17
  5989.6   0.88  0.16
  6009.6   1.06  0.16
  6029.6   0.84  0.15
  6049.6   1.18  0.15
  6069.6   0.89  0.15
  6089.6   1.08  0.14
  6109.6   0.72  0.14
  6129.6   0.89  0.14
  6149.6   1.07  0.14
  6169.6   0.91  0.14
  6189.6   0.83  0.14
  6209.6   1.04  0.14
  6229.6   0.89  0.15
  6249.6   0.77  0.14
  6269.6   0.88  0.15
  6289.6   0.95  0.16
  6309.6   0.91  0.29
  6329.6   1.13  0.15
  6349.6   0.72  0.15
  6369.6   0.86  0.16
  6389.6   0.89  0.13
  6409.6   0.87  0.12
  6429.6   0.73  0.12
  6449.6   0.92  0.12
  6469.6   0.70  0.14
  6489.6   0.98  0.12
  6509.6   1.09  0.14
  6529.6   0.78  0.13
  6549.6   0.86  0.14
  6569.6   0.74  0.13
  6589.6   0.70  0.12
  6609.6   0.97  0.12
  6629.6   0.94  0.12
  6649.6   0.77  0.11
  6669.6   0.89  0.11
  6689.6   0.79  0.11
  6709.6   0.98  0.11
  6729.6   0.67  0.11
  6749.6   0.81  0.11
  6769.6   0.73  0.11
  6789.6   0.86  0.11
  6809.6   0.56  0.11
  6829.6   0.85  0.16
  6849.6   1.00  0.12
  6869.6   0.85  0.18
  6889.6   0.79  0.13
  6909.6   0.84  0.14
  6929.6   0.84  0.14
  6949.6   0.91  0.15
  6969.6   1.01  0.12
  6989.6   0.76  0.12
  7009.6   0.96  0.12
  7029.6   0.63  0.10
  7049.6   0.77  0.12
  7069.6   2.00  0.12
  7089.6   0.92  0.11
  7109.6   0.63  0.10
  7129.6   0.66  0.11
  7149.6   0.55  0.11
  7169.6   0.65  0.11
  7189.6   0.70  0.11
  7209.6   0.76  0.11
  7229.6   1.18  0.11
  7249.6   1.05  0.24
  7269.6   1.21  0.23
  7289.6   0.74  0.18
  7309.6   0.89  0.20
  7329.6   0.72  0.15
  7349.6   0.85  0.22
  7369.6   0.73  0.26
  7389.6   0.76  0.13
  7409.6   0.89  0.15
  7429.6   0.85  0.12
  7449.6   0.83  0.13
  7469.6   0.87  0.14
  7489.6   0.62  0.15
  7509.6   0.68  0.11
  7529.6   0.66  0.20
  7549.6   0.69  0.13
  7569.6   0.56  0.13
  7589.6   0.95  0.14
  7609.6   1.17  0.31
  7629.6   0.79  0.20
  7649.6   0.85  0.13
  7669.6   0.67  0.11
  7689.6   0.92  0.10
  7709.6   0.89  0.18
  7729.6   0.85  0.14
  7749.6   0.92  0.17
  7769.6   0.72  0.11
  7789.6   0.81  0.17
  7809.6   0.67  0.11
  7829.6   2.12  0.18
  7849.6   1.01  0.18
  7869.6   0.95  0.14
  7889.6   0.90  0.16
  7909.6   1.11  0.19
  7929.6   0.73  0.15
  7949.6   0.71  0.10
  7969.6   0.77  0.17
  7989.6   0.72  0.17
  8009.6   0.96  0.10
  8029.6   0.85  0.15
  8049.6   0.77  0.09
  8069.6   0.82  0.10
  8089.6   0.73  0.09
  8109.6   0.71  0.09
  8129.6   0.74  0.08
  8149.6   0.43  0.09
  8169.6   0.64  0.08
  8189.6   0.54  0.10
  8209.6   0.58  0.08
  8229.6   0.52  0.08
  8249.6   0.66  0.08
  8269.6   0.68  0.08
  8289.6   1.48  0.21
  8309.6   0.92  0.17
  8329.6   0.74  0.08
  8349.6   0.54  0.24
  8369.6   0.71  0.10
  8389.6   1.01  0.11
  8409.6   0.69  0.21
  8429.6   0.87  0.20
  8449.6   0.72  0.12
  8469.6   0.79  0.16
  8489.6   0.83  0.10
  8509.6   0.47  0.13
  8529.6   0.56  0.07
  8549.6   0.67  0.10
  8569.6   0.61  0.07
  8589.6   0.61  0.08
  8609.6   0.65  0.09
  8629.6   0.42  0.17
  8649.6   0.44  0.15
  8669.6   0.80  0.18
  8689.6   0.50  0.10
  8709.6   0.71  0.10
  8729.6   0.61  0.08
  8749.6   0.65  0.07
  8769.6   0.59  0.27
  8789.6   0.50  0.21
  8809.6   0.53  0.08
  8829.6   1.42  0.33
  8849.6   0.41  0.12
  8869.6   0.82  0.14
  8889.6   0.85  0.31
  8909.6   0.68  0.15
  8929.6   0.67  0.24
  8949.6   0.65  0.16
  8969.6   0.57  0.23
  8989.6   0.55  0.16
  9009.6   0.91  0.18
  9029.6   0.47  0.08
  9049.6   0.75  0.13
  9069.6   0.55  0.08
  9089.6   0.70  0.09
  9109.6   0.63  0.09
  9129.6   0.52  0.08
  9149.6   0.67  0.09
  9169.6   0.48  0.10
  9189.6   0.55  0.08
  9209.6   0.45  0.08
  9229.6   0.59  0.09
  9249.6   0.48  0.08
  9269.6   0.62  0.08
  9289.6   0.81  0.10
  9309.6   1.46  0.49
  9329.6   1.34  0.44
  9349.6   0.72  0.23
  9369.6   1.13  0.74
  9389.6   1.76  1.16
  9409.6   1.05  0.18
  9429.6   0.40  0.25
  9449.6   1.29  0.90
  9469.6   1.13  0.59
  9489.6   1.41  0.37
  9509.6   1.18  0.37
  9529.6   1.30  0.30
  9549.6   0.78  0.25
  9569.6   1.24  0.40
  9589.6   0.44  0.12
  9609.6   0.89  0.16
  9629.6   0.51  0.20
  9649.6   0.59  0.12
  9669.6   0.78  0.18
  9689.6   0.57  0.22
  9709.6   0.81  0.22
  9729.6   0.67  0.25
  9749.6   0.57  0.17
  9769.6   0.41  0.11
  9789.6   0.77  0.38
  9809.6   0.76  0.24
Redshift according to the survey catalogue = 0.077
